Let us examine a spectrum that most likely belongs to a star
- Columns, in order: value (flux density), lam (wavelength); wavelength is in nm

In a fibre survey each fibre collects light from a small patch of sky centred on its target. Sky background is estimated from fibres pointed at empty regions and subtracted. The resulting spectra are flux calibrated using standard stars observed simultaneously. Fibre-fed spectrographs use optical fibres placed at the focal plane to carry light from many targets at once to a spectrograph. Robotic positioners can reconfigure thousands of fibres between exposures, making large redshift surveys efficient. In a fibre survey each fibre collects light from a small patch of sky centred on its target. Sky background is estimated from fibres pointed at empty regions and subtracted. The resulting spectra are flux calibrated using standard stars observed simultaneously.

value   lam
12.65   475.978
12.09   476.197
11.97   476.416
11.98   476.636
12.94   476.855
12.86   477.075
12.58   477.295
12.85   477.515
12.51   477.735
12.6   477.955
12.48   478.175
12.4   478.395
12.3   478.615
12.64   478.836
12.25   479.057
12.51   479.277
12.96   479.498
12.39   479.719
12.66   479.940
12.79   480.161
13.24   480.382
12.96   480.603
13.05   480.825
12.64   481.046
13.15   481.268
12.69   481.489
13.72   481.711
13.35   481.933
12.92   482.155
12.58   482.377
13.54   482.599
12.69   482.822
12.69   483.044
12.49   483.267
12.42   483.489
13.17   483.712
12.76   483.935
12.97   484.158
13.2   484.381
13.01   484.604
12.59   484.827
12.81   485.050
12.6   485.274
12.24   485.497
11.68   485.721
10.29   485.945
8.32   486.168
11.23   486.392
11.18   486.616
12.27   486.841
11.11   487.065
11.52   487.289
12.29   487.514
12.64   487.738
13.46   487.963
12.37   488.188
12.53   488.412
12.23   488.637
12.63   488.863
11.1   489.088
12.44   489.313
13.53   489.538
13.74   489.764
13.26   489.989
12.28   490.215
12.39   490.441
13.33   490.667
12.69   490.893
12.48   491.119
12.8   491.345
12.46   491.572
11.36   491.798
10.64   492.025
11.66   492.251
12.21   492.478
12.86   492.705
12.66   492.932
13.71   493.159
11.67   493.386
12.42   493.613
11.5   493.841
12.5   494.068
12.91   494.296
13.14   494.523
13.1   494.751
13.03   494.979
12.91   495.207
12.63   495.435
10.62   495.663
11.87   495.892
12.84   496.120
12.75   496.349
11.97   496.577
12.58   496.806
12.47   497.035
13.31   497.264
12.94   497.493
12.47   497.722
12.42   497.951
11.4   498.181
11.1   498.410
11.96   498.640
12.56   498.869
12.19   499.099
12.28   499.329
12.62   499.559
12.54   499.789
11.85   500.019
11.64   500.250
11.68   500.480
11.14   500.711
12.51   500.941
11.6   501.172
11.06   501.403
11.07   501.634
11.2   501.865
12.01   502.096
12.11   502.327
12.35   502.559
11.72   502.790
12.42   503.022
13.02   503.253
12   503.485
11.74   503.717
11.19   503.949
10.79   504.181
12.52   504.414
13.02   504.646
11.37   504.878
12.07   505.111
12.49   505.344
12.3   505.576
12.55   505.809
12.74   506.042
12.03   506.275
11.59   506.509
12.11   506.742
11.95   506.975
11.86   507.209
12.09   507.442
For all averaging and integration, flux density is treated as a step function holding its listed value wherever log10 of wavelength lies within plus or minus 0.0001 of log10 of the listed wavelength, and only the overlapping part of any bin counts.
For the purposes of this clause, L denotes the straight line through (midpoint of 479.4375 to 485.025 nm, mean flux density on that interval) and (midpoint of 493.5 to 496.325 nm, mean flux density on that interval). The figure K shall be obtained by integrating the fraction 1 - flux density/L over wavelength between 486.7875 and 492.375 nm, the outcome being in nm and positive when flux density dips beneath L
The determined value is 0.123 nm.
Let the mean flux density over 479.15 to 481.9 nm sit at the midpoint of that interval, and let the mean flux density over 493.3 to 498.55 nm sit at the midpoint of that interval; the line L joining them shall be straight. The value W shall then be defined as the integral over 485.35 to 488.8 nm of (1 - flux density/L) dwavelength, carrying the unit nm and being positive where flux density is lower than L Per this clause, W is 0.26 nm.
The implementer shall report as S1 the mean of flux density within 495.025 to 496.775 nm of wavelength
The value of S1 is 12.3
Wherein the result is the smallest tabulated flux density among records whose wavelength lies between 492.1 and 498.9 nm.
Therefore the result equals 10.62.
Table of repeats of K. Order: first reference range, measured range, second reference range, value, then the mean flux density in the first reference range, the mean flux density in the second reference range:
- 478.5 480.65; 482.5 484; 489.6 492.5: -0.03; 12.7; 12.4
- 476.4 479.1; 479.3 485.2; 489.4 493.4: -0.17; 12.5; 12.6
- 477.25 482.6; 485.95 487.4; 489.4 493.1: 0.20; 12.8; 12.5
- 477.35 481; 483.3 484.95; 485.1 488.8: -0.10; 12.7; 11.8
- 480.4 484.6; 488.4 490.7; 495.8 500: 0.00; 13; 12.3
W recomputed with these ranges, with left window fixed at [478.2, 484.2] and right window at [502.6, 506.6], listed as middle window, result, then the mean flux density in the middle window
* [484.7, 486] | 0.057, 12.1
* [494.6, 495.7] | -0.020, 12.6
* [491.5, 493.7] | 0.054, 12.2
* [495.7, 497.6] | -0.026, 12.5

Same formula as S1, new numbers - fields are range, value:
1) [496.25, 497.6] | 12.7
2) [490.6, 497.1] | 12.4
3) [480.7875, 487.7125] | 12.4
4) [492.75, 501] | 12.3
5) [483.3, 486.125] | 12.4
